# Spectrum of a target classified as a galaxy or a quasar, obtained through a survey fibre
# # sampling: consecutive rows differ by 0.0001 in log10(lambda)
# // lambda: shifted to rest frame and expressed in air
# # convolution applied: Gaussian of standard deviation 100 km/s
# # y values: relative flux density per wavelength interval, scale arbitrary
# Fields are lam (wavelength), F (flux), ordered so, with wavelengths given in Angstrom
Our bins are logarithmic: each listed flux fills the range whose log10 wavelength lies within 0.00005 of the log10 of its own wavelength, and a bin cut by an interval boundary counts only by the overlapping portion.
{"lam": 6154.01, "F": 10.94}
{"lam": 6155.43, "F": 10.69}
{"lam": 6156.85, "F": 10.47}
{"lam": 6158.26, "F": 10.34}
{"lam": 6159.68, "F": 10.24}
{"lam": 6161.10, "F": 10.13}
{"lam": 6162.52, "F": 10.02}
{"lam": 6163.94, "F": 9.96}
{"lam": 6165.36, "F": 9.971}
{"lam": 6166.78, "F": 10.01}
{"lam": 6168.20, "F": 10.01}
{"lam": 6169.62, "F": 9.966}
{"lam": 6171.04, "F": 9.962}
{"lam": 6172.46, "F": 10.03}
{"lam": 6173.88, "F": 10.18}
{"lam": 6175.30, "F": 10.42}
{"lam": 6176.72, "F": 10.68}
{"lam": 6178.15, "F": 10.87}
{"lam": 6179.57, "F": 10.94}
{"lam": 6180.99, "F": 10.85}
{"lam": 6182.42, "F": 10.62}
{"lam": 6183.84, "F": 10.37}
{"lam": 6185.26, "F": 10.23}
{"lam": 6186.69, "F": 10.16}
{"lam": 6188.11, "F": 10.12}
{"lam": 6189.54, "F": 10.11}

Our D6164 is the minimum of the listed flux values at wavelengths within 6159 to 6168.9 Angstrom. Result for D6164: 9.96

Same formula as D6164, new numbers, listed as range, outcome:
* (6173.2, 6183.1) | 10.18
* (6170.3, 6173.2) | 9.962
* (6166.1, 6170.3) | 9.966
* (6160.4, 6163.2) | 10.02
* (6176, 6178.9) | 10.68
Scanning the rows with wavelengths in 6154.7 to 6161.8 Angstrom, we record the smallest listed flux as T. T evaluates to 10.13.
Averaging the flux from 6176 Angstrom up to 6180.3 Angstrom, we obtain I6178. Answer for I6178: 10.8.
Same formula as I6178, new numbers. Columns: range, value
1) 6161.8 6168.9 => 9.99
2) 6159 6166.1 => 10.1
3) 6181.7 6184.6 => 10.5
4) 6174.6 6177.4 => 10.6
